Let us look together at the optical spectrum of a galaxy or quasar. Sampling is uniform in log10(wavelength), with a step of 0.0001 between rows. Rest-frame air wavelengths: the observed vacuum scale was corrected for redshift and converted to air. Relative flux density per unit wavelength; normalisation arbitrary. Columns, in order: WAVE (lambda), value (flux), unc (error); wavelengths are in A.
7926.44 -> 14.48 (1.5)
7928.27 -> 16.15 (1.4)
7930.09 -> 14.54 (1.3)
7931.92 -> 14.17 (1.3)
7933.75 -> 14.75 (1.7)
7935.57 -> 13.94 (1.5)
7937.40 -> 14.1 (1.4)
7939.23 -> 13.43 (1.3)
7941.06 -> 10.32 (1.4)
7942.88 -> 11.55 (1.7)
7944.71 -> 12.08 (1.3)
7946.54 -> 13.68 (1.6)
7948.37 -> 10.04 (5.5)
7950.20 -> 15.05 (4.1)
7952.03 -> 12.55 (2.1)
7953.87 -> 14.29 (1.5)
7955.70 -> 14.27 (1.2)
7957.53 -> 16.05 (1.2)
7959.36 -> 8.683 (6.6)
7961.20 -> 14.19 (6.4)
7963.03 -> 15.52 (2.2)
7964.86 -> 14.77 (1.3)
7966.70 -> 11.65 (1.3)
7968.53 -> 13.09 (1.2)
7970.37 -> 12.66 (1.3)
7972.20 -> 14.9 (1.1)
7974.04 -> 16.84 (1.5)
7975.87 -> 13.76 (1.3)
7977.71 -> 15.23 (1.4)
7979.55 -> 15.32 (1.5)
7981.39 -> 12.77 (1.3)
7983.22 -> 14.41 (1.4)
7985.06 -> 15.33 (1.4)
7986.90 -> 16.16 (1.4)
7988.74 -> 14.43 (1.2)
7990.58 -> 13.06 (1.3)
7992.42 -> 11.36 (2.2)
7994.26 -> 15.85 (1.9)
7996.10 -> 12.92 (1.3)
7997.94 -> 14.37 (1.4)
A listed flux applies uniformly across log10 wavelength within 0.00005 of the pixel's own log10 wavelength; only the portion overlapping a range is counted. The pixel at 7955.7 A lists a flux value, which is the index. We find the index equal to 14.27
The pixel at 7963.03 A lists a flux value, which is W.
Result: 15.52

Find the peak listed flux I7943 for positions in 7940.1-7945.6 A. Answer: 12.08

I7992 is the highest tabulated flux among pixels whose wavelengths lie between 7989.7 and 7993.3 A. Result 13.06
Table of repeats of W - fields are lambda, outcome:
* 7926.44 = 14.48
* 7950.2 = 15.05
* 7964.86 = 14.77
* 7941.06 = 10.32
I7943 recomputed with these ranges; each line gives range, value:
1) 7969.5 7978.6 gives 16.84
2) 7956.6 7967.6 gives 16.05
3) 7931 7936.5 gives 14.75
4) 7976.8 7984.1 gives 15.32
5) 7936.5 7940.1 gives 14.1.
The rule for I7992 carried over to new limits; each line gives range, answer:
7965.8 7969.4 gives 13.09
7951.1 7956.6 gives 14.29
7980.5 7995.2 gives 16.16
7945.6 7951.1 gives 15.05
